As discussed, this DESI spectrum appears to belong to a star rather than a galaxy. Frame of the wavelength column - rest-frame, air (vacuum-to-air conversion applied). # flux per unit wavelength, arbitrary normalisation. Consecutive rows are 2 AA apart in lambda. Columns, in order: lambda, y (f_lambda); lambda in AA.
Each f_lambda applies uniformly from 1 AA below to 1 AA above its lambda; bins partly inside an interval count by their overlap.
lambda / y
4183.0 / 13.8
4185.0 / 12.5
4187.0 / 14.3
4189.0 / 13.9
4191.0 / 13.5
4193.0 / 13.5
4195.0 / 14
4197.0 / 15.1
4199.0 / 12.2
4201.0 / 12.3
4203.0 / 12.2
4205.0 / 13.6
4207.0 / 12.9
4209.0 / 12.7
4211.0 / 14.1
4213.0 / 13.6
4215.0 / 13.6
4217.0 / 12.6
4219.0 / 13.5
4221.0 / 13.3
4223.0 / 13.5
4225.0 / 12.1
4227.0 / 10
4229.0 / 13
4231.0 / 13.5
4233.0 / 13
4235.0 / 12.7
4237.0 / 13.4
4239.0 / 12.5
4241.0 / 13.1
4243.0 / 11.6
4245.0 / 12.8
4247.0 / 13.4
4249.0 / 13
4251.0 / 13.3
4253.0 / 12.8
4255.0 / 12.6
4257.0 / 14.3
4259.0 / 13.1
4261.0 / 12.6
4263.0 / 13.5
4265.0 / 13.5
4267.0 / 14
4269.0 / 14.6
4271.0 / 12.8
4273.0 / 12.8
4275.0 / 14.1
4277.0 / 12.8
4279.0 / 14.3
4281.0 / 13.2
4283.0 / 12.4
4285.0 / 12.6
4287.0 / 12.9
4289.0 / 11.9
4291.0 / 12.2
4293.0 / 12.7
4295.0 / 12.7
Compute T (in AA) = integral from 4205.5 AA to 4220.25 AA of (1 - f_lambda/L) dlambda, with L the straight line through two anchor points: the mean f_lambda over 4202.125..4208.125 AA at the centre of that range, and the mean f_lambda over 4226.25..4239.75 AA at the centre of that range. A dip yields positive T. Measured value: -0.5 AA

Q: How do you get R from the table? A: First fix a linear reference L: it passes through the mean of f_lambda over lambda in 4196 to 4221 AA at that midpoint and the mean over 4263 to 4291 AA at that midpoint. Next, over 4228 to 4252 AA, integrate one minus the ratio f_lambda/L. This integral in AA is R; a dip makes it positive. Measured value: 0.5 AA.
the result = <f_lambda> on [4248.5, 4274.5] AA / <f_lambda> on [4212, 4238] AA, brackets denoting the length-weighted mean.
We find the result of 1.03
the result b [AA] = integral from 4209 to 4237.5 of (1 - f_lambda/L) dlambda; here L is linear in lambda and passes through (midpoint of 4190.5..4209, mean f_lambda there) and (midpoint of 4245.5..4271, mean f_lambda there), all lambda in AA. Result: 0.6 AA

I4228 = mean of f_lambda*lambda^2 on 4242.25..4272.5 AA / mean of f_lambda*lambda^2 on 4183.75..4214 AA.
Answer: 1.02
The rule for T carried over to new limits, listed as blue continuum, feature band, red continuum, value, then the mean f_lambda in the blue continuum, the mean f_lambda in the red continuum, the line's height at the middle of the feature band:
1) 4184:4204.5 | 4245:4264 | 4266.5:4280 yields 0.55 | 13.4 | 13.6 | 13.6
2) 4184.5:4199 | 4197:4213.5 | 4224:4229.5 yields -0.19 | 13.8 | 11.6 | 12.9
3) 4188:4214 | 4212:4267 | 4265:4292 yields 1.11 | 13.4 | 13.1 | 13.2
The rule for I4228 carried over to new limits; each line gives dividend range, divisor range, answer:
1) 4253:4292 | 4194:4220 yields 1.02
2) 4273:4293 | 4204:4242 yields 1.02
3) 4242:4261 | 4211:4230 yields 1.02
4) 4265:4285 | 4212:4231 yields 1.07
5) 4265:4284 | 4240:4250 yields 1.07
